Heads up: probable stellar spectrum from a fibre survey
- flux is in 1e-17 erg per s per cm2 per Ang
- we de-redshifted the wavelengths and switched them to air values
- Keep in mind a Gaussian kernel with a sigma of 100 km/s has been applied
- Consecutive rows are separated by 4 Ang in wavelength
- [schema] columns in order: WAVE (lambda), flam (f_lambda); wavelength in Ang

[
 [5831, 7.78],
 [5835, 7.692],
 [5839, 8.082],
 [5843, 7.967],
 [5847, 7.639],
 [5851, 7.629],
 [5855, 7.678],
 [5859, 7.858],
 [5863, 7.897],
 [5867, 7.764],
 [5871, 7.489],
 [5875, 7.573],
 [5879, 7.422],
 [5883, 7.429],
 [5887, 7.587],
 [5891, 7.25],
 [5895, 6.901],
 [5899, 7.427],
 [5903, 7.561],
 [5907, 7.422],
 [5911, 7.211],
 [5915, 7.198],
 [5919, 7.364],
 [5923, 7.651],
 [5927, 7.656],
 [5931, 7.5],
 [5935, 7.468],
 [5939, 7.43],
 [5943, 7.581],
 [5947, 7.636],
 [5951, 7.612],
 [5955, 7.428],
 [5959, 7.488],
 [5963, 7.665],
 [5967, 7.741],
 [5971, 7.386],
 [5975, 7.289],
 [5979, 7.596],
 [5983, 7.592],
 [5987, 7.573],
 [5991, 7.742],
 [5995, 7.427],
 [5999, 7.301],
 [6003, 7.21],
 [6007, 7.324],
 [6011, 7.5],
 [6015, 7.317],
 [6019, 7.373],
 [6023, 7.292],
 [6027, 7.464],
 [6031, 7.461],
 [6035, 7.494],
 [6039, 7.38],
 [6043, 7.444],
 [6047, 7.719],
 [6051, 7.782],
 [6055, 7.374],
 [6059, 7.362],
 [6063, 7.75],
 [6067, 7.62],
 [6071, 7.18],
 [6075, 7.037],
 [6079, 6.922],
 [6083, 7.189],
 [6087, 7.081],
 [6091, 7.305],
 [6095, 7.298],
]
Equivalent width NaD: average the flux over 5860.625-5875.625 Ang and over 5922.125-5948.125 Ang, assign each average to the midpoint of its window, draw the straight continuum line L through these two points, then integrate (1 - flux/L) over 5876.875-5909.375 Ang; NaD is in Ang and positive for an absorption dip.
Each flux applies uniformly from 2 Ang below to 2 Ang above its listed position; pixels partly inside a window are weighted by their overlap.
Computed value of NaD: 1.1 Ang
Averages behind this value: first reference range 7.7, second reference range 7.55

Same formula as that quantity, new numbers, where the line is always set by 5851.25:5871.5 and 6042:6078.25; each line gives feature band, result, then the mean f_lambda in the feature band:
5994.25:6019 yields 0.6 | 7.34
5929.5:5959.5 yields 0.4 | 7.52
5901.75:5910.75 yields 0.3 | 7.43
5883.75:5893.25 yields 0.4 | 7.41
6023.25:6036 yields 0.1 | 7.45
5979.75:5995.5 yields -0.1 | 7.6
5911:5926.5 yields 0.5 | 7.4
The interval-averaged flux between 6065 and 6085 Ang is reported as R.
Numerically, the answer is 7.19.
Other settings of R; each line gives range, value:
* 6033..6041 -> 7.44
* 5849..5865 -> 7.77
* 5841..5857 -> 7.73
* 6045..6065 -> 7.6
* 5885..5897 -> 7.25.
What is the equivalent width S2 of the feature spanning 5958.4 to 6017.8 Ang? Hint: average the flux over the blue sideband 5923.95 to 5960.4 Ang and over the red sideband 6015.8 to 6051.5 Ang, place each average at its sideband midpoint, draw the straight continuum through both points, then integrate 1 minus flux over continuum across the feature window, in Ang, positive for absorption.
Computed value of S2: 0.2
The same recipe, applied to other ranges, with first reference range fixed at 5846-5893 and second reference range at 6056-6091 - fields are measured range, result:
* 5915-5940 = 0.1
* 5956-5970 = -0.3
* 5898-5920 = 0.5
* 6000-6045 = -0.2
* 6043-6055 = -0.5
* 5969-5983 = 0.0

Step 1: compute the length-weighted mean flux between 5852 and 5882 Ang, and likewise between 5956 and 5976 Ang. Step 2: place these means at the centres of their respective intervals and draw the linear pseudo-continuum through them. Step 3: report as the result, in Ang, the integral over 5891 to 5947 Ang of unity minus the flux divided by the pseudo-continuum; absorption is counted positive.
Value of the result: 1.3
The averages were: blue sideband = 7.66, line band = 7.42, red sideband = 7.52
